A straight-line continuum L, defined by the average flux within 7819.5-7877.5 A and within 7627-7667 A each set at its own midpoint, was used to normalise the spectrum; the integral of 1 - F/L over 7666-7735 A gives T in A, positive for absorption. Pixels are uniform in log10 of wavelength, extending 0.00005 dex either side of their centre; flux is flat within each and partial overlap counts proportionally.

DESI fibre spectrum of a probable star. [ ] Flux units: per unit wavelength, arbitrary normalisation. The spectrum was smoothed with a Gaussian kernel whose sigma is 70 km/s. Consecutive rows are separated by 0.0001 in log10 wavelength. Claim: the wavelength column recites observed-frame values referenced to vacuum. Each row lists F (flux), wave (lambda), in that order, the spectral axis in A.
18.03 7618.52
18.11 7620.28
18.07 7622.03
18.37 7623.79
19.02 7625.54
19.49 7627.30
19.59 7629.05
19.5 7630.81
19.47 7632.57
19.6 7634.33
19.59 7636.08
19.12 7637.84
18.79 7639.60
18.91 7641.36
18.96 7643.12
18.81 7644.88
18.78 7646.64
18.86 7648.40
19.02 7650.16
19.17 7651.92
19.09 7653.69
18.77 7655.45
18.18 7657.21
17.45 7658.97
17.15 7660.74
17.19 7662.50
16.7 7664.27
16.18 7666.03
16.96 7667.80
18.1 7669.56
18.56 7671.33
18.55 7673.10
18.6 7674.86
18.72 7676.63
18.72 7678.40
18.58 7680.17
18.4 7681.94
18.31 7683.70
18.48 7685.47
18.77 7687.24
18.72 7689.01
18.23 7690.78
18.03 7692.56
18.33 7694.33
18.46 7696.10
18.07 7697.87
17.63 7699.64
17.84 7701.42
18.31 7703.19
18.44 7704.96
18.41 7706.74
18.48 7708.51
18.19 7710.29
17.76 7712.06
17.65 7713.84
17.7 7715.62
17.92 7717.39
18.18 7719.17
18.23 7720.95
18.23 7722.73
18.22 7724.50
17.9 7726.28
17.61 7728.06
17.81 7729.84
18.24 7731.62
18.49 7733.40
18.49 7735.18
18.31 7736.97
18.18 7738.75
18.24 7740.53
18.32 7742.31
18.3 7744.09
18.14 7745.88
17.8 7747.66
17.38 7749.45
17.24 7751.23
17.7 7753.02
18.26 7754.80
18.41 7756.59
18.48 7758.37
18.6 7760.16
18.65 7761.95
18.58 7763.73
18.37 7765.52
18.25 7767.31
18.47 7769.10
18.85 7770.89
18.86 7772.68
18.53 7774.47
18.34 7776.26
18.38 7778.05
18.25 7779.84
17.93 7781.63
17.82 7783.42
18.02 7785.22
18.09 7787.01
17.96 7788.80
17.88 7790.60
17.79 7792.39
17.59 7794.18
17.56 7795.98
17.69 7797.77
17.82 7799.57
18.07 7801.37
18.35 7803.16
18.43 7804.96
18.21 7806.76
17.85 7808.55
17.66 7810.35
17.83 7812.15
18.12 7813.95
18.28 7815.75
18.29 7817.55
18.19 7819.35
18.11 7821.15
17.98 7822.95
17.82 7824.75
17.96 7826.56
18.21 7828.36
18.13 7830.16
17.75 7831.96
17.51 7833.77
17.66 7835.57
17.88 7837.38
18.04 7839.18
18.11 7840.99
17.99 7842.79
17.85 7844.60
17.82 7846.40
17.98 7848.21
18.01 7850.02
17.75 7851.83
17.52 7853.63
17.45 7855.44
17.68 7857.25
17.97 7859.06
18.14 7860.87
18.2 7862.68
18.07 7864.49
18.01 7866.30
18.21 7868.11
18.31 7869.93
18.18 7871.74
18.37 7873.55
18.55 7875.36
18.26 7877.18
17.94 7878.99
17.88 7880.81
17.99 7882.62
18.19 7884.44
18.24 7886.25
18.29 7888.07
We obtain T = 0.97 A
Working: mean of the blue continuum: 18.6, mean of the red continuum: 18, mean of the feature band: 18.2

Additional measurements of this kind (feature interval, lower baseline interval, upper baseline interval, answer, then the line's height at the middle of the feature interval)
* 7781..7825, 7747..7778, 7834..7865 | 0.29 A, 18.1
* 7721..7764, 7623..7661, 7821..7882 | 0.76 A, 18.5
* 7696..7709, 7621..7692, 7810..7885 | 0.16 A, 18.4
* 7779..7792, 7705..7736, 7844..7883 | 0.05 A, 18.1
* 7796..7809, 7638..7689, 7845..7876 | 0.05 A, 18.1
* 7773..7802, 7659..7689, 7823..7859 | -0.16 A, 17.9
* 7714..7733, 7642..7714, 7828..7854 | 0.15 A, 18.1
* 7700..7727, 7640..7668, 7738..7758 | -0.03 A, 18.1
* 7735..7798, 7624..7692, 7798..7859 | 0.02 A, 18.2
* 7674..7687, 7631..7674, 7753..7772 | -0.08 A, 18.4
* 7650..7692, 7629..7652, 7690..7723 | 1.08 A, 18.7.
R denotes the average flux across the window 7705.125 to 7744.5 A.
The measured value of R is 18.1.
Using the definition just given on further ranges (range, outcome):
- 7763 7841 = 18.1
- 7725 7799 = 18.1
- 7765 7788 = 18.3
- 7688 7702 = 18.2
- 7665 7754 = 18.1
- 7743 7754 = 17.8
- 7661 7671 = 17.1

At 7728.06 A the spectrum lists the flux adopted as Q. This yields 17.61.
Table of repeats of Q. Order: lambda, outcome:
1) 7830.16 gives 18.13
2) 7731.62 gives 18.24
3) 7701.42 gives 17.84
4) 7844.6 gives 17.85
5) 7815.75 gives 18.28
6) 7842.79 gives 17.99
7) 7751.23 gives 17.24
